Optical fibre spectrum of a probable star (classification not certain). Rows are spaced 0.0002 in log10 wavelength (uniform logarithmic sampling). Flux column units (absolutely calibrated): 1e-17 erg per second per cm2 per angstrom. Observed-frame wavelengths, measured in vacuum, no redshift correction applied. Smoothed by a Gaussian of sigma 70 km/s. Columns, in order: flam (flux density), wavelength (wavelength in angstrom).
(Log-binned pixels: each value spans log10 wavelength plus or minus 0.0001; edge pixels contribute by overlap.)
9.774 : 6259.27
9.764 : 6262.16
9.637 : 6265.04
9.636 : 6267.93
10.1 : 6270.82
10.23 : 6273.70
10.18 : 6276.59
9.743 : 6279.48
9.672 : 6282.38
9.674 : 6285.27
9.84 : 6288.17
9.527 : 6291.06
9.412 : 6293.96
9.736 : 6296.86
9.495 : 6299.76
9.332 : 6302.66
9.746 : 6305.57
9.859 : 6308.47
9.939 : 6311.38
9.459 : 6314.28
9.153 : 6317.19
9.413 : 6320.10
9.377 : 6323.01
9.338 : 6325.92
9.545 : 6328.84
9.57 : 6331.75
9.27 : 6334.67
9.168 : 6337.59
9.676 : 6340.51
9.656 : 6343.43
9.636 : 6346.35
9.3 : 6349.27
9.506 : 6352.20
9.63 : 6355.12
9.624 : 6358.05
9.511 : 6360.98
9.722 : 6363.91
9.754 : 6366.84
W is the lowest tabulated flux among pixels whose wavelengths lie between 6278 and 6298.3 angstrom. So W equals 9.412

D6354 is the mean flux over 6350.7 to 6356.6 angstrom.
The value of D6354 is 9.56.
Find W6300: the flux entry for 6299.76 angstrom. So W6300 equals 9.495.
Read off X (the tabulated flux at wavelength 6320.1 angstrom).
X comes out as 9.413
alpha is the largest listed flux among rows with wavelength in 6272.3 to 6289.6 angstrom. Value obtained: 10.23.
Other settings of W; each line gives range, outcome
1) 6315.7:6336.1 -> 9.153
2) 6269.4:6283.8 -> 9.672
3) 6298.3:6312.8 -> 9.332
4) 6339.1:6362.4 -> 9.3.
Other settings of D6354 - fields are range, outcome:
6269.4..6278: 10.2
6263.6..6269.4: 9.63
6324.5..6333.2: 9.48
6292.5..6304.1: 9.49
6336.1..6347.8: 9.53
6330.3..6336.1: 9.41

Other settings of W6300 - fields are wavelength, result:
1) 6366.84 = 9.754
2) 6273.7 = 10.23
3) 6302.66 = 9.332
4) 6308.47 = 9.859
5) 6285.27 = 9.674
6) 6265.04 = 9.637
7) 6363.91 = 9.722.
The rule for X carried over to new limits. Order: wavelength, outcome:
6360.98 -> 9.511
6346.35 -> 9.636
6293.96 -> 9.412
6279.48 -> 9.743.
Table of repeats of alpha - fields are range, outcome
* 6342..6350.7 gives 9.656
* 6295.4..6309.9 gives 9.859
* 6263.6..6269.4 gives 9.637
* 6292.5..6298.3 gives 9.736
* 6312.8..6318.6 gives 9.459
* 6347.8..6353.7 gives 9.506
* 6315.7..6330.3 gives 9.545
